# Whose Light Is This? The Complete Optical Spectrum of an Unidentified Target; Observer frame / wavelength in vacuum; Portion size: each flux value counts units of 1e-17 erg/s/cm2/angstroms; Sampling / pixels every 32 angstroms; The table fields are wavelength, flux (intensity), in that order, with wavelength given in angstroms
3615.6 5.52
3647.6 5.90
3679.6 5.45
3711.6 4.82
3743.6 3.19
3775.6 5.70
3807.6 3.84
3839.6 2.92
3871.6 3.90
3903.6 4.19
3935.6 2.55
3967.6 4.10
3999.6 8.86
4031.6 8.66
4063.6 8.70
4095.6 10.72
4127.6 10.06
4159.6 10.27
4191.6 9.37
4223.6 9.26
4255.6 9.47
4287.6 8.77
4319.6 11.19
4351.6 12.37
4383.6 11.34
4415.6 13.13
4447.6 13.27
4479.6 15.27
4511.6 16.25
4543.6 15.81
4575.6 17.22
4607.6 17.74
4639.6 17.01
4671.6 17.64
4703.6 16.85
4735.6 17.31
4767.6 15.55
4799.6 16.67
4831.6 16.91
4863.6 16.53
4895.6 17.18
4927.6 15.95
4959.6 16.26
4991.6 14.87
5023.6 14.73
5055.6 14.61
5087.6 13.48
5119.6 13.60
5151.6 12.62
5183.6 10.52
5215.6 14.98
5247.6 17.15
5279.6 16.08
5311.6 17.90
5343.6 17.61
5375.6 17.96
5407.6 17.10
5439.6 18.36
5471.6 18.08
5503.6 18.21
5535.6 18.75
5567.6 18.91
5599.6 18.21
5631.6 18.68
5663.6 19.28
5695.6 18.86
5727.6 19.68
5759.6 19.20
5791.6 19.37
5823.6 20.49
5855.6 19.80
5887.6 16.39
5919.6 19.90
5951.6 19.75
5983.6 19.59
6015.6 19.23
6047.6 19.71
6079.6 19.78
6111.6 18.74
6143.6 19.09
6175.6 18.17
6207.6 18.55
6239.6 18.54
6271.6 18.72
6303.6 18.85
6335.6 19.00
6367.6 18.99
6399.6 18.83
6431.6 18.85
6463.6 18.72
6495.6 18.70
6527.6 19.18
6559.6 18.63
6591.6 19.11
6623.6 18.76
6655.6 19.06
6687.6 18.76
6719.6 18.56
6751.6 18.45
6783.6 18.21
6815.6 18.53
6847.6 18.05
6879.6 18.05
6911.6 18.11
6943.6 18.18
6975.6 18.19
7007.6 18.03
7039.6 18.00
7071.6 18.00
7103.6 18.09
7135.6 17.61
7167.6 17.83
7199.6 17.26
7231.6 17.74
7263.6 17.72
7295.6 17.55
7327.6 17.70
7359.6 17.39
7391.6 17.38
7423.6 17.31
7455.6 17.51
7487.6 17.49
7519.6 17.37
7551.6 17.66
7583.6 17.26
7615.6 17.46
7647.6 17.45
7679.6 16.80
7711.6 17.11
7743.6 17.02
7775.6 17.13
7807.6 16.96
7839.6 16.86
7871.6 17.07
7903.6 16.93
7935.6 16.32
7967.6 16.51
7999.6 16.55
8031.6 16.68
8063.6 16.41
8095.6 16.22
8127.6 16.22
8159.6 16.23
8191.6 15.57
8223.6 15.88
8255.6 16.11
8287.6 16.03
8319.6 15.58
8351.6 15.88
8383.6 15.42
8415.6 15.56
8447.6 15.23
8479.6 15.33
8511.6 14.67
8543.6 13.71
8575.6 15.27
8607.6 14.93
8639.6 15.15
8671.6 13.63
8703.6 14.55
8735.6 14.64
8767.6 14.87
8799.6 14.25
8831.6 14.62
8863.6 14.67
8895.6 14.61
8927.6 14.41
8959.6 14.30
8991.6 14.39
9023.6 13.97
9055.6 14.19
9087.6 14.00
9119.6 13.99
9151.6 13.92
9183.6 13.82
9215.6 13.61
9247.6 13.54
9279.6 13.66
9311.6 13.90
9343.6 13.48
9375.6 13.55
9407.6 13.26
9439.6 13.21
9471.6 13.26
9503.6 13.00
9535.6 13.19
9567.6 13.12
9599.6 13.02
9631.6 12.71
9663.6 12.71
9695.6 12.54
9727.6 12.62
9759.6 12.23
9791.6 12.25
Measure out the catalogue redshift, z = 0.00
